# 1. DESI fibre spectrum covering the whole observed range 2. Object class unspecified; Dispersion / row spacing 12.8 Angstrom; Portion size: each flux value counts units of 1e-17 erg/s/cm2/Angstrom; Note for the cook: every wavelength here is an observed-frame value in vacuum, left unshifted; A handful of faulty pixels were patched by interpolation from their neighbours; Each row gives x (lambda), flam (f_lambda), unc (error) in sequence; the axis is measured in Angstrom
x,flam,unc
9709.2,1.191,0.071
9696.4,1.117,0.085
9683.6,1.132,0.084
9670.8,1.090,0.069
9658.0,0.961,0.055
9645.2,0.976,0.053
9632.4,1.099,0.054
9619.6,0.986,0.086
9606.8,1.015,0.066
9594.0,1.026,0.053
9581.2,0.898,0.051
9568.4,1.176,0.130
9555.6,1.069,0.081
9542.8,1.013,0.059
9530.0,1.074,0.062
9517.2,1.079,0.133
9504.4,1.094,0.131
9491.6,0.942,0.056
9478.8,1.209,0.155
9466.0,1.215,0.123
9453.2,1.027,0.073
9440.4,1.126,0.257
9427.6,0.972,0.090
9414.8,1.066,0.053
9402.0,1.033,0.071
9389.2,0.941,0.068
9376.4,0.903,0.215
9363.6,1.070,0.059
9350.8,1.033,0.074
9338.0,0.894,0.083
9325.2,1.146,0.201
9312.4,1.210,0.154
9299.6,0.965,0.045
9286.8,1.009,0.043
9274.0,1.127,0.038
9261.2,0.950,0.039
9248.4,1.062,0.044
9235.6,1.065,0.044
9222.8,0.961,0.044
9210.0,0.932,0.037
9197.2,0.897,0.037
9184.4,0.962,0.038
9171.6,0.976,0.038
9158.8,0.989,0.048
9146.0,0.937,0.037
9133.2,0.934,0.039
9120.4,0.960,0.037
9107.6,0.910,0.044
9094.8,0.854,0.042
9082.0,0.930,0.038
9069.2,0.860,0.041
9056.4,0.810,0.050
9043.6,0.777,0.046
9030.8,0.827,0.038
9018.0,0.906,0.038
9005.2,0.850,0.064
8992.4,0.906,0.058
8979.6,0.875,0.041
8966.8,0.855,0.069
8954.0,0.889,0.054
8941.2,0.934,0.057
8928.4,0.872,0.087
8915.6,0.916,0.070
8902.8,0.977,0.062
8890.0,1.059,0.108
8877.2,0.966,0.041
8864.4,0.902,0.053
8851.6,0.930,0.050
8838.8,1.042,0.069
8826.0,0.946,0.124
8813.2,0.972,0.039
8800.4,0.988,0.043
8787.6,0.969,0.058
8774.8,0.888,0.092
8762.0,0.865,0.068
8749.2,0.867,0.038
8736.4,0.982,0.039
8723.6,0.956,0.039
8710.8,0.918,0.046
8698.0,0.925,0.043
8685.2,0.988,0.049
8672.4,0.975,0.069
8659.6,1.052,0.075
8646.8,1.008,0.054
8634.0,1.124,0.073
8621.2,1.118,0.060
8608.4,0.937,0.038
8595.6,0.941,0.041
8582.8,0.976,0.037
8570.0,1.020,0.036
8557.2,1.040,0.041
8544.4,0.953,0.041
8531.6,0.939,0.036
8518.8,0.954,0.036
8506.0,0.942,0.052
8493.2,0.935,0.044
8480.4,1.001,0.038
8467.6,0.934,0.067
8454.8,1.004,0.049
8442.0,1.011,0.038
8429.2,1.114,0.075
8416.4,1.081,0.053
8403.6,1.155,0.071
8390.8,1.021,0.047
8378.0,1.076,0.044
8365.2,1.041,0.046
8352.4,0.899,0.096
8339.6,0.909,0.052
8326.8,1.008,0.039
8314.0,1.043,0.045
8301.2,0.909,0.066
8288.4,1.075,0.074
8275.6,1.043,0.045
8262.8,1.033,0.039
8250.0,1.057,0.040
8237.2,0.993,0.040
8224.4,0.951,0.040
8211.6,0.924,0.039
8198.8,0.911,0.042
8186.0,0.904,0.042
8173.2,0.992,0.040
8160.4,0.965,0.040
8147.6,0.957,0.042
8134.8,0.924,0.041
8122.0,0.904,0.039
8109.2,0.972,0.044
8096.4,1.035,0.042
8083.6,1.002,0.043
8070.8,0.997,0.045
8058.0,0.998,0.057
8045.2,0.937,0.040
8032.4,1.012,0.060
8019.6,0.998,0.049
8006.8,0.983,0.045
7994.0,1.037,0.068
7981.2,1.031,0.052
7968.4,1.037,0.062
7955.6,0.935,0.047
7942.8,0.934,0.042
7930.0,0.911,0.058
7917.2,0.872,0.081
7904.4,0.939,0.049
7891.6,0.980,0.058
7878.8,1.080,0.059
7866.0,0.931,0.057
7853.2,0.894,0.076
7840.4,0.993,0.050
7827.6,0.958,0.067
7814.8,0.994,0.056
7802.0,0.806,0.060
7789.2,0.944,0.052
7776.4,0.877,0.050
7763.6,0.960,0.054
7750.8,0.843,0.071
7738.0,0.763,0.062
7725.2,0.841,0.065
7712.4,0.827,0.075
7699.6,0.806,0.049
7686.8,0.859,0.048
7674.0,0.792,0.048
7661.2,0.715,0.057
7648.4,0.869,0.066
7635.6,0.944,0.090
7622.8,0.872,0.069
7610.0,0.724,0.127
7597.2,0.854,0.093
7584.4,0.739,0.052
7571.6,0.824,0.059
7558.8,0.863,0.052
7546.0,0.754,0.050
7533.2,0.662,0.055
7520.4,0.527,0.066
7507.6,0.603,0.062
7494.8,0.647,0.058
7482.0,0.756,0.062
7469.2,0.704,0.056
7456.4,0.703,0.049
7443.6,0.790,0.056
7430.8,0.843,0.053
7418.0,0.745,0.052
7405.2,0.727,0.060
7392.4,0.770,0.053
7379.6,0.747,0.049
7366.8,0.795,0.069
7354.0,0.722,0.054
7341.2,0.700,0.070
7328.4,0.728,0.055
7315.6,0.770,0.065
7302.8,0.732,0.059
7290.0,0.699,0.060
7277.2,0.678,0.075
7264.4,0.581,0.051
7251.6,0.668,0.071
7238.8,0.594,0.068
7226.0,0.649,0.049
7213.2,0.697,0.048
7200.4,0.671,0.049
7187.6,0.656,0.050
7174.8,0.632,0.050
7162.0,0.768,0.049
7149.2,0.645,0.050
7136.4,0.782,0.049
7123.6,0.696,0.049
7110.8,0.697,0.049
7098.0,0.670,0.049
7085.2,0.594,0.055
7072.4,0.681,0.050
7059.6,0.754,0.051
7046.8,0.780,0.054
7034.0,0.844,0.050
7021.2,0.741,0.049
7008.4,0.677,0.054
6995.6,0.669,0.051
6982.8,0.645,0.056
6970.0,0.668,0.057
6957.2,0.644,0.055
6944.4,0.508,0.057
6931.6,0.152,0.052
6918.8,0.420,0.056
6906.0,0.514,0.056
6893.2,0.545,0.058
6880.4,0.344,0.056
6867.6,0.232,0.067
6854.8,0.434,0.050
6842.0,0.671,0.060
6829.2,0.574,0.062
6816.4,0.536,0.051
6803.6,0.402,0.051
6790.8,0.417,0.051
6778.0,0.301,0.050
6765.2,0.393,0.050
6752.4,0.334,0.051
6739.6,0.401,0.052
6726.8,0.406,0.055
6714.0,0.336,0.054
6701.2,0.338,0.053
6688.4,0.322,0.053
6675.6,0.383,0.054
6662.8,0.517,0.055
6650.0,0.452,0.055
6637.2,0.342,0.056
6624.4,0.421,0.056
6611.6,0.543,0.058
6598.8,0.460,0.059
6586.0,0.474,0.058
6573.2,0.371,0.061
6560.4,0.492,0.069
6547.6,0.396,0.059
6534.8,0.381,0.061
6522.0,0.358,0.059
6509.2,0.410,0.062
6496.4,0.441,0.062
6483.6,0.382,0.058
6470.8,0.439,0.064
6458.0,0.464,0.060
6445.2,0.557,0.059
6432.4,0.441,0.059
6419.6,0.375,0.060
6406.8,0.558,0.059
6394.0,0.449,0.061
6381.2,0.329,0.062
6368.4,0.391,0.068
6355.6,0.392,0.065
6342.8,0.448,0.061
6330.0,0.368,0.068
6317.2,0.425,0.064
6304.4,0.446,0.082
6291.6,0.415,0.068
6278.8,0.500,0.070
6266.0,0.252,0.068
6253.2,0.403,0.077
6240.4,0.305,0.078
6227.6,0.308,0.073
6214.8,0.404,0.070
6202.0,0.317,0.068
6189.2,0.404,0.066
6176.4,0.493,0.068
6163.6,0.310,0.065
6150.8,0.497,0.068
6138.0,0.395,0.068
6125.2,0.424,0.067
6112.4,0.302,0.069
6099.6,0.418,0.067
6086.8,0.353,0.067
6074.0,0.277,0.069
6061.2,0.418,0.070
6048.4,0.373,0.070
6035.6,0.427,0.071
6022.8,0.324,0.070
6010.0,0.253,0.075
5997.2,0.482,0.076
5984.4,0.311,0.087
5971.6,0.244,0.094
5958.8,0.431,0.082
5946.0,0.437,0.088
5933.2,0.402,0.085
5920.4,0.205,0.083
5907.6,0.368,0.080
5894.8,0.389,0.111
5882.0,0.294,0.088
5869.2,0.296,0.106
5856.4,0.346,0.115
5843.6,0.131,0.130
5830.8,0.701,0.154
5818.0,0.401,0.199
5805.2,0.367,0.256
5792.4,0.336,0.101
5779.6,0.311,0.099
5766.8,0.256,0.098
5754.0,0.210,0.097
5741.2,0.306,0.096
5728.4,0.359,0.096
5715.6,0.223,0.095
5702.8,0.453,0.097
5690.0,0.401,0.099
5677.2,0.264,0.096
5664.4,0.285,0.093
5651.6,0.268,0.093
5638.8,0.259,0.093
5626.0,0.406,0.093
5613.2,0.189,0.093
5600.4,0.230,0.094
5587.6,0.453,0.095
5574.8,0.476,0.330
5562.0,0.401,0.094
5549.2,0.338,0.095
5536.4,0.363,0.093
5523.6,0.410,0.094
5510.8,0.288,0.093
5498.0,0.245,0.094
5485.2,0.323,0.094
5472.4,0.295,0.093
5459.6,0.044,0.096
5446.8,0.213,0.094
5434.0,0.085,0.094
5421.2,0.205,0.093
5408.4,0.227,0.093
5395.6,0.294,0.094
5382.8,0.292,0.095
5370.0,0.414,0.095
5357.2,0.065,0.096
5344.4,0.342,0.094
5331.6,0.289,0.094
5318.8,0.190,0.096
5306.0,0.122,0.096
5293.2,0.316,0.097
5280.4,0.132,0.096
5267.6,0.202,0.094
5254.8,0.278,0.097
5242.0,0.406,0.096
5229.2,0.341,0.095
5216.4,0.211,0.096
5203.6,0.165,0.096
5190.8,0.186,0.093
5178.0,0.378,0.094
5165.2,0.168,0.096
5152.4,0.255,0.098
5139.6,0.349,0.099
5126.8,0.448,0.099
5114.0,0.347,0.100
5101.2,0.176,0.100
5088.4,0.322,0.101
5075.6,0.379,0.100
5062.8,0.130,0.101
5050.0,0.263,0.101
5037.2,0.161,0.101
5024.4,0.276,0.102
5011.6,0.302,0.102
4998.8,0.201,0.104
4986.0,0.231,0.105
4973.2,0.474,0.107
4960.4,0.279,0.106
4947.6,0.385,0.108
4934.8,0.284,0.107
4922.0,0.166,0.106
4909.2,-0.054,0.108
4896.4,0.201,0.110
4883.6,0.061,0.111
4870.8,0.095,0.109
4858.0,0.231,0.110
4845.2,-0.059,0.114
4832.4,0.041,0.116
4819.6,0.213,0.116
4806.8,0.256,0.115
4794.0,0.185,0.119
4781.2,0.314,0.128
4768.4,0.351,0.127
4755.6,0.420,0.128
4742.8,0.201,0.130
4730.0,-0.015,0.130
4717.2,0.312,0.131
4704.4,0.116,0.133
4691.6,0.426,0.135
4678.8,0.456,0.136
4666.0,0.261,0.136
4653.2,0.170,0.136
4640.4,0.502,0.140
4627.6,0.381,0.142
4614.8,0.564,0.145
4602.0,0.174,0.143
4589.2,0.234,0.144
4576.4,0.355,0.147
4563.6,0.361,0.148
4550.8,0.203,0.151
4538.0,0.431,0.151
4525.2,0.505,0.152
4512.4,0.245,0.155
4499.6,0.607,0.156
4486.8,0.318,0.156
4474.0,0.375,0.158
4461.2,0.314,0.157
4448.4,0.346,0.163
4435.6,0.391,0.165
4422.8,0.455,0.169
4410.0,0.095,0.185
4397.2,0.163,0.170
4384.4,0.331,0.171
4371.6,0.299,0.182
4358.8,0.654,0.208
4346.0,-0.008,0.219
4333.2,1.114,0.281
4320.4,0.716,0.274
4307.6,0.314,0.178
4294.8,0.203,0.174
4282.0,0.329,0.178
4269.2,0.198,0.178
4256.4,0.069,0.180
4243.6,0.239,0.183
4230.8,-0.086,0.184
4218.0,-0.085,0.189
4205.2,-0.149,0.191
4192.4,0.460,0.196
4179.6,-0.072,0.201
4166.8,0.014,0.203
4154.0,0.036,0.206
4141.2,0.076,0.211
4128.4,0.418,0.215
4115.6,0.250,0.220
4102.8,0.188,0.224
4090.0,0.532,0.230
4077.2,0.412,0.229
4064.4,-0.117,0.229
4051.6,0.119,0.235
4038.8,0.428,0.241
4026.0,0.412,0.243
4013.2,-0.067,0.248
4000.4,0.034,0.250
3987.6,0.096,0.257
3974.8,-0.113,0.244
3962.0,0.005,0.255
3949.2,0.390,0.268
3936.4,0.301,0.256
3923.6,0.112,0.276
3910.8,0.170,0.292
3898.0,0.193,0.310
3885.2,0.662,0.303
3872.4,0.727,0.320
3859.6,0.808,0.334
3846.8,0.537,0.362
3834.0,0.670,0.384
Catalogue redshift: 0.747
